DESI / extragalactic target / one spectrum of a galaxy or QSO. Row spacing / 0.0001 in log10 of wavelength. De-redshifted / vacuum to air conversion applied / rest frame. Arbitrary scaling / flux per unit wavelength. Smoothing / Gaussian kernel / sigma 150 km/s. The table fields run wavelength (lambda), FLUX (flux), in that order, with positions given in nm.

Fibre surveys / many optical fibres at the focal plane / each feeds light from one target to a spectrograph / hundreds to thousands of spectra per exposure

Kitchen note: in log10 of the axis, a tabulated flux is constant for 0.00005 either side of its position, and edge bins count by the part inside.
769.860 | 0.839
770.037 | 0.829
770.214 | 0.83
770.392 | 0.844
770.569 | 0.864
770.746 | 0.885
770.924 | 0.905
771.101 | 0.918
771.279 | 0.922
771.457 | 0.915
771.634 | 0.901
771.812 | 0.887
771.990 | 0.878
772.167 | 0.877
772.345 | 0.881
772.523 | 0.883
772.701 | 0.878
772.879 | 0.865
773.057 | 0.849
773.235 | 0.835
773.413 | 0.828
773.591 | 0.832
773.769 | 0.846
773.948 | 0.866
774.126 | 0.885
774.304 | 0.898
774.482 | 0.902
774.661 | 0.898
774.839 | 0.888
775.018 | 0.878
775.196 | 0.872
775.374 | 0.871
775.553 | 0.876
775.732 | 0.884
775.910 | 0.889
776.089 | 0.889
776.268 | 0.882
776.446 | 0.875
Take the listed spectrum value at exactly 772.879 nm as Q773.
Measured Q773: 0.865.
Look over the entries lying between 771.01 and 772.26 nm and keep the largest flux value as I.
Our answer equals 0.922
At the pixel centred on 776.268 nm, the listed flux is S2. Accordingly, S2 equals 0.882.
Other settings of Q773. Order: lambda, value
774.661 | 0.898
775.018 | 0.878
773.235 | 0.835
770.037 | 0.829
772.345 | 0.881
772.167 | 0.877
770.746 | 0.885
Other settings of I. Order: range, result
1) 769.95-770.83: 0.885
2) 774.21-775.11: 0.902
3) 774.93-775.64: 0.878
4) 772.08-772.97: 0.883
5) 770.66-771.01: 0.905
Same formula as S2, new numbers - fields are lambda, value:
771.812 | 0.887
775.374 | 0.871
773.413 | 0.828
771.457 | 0.915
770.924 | 0.905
